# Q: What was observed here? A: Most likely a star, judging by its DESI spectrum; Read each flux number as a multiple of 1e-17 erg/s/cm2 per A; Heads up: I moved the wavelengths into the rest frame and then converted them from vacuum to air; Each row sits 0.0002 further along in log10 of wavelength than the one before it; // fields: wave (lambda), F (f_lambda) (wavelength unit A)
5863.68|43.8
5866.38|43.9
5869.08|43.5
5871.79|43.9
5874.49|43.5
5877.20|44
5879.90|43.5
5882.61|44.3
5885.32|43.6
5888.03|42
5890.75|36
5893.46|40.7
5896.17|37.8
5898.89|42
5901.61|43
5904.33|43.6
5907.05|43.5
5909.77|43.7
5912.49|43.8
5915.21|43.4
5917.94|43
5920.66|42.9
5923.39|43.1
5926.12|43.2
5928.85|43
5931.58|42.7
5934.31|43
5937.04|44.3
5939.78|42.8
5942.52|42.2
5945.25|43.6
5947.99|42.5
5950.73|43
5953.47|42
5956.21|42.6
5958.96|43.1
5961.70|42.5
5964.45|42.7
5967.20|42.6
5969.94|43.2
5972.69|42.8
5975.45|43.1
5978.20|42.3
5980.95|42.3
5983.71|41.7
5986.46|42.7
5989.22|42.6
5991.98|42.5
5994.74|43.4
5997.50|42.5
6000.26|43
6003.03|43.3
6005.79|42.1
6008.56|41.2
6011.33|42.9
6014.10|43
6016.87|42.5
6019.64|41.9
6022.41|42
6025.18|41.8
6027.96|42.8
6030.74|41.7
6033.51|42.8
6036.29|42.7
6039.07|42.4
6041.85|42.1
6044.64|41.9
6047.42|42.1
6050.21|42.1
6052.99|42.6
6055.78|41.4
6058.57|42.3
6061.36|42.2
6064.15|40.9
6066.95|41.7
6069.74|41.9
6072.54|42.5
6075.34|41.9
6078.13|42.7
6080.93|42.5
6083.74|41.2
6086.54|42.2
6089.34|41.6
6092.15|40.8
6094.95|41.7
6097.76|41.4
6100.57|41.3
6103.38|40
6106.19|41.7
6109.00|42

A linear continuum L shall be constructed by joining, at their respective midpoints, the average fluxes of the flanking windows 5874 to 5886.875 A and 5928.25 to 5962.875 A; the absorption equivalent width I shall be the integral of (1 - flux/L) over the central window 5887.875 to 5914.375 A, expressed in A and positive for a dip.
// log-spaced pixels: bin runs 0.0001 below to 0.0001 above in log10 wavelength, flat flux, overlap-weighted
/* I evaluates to 1.1 A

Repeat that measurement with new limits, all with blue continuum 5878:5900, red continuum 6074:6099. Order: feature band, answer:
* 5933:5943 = -0.4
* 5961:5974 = -0.4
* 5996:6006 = -0.3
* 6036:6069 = -0.2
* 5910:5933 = -1.0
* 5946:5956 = -0.3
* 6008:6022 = -0.2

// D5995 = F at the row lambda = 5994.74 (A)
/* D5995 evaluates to 43.4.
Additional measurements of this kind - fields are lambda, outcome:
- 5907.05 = 43.5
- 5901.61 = 43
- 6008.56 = 41.2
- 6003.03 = 43.3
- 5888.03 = 42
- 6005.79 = 42.1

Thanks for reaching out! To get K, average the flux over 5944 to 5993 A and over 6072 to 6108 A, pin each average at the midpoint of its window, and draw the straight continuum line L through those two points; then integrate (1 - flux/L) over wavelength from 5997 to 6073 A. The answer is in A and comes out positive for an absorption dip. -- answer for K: -0.21 A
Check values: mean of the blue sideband 42.7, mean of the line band 42.2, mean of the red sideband 41.6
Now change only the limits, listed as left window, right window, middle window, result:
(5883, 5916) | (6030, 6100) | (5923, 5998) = -1.5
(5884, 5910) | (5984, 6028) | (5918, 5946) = -0.8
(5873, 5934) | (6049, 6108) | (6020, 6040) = -0.2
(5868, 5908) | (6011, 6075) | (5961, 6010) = -0.4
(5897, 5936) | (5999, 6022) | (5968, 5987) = 0.0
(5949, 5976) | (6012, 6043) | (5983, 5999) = 0.0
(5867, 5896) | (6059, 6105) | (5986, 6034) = -0.6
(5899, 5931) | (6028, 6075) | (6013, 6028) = 0.0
